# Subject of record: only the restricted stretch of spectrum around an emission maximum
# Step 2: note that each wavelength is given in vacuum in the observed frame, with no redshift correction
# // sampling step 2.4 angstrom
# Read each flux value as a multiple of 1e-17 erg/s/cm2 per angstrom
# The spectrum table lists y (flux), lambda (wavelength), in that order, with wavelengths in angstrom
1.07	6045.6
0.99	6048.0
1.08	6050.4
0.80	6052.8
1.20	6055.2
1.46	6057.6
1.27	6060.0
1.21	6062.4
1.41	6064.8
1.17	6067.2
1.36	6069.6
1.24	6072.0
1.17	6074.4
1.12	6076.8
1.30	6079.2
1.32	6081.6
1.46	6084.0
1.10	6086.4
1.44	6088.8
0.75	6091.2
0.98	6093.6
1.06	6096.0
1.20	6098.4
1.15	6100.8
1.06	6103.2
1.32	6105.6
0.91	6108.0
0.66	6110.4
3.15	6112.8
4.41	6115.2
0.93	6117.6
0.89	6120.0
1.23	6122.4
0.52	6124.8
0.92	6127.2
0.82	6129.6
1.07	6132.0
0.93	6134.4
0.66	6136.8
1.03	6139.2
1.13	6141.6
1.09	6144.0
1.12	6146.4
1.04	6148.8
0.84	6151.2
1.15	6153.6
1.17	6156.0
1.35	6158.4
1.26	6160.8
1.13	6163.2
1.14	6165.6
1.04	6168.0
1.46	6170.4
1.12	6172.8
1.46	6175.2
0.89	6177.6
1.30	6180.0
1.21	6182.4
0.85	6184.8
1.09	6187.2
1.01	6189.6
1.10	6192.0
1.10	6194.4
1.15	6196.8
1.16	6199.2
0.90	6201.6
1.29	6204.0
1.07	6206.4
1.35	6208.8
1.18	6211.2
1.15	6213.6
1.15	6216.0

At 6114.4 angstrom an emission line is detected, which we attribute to H-beta 4861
